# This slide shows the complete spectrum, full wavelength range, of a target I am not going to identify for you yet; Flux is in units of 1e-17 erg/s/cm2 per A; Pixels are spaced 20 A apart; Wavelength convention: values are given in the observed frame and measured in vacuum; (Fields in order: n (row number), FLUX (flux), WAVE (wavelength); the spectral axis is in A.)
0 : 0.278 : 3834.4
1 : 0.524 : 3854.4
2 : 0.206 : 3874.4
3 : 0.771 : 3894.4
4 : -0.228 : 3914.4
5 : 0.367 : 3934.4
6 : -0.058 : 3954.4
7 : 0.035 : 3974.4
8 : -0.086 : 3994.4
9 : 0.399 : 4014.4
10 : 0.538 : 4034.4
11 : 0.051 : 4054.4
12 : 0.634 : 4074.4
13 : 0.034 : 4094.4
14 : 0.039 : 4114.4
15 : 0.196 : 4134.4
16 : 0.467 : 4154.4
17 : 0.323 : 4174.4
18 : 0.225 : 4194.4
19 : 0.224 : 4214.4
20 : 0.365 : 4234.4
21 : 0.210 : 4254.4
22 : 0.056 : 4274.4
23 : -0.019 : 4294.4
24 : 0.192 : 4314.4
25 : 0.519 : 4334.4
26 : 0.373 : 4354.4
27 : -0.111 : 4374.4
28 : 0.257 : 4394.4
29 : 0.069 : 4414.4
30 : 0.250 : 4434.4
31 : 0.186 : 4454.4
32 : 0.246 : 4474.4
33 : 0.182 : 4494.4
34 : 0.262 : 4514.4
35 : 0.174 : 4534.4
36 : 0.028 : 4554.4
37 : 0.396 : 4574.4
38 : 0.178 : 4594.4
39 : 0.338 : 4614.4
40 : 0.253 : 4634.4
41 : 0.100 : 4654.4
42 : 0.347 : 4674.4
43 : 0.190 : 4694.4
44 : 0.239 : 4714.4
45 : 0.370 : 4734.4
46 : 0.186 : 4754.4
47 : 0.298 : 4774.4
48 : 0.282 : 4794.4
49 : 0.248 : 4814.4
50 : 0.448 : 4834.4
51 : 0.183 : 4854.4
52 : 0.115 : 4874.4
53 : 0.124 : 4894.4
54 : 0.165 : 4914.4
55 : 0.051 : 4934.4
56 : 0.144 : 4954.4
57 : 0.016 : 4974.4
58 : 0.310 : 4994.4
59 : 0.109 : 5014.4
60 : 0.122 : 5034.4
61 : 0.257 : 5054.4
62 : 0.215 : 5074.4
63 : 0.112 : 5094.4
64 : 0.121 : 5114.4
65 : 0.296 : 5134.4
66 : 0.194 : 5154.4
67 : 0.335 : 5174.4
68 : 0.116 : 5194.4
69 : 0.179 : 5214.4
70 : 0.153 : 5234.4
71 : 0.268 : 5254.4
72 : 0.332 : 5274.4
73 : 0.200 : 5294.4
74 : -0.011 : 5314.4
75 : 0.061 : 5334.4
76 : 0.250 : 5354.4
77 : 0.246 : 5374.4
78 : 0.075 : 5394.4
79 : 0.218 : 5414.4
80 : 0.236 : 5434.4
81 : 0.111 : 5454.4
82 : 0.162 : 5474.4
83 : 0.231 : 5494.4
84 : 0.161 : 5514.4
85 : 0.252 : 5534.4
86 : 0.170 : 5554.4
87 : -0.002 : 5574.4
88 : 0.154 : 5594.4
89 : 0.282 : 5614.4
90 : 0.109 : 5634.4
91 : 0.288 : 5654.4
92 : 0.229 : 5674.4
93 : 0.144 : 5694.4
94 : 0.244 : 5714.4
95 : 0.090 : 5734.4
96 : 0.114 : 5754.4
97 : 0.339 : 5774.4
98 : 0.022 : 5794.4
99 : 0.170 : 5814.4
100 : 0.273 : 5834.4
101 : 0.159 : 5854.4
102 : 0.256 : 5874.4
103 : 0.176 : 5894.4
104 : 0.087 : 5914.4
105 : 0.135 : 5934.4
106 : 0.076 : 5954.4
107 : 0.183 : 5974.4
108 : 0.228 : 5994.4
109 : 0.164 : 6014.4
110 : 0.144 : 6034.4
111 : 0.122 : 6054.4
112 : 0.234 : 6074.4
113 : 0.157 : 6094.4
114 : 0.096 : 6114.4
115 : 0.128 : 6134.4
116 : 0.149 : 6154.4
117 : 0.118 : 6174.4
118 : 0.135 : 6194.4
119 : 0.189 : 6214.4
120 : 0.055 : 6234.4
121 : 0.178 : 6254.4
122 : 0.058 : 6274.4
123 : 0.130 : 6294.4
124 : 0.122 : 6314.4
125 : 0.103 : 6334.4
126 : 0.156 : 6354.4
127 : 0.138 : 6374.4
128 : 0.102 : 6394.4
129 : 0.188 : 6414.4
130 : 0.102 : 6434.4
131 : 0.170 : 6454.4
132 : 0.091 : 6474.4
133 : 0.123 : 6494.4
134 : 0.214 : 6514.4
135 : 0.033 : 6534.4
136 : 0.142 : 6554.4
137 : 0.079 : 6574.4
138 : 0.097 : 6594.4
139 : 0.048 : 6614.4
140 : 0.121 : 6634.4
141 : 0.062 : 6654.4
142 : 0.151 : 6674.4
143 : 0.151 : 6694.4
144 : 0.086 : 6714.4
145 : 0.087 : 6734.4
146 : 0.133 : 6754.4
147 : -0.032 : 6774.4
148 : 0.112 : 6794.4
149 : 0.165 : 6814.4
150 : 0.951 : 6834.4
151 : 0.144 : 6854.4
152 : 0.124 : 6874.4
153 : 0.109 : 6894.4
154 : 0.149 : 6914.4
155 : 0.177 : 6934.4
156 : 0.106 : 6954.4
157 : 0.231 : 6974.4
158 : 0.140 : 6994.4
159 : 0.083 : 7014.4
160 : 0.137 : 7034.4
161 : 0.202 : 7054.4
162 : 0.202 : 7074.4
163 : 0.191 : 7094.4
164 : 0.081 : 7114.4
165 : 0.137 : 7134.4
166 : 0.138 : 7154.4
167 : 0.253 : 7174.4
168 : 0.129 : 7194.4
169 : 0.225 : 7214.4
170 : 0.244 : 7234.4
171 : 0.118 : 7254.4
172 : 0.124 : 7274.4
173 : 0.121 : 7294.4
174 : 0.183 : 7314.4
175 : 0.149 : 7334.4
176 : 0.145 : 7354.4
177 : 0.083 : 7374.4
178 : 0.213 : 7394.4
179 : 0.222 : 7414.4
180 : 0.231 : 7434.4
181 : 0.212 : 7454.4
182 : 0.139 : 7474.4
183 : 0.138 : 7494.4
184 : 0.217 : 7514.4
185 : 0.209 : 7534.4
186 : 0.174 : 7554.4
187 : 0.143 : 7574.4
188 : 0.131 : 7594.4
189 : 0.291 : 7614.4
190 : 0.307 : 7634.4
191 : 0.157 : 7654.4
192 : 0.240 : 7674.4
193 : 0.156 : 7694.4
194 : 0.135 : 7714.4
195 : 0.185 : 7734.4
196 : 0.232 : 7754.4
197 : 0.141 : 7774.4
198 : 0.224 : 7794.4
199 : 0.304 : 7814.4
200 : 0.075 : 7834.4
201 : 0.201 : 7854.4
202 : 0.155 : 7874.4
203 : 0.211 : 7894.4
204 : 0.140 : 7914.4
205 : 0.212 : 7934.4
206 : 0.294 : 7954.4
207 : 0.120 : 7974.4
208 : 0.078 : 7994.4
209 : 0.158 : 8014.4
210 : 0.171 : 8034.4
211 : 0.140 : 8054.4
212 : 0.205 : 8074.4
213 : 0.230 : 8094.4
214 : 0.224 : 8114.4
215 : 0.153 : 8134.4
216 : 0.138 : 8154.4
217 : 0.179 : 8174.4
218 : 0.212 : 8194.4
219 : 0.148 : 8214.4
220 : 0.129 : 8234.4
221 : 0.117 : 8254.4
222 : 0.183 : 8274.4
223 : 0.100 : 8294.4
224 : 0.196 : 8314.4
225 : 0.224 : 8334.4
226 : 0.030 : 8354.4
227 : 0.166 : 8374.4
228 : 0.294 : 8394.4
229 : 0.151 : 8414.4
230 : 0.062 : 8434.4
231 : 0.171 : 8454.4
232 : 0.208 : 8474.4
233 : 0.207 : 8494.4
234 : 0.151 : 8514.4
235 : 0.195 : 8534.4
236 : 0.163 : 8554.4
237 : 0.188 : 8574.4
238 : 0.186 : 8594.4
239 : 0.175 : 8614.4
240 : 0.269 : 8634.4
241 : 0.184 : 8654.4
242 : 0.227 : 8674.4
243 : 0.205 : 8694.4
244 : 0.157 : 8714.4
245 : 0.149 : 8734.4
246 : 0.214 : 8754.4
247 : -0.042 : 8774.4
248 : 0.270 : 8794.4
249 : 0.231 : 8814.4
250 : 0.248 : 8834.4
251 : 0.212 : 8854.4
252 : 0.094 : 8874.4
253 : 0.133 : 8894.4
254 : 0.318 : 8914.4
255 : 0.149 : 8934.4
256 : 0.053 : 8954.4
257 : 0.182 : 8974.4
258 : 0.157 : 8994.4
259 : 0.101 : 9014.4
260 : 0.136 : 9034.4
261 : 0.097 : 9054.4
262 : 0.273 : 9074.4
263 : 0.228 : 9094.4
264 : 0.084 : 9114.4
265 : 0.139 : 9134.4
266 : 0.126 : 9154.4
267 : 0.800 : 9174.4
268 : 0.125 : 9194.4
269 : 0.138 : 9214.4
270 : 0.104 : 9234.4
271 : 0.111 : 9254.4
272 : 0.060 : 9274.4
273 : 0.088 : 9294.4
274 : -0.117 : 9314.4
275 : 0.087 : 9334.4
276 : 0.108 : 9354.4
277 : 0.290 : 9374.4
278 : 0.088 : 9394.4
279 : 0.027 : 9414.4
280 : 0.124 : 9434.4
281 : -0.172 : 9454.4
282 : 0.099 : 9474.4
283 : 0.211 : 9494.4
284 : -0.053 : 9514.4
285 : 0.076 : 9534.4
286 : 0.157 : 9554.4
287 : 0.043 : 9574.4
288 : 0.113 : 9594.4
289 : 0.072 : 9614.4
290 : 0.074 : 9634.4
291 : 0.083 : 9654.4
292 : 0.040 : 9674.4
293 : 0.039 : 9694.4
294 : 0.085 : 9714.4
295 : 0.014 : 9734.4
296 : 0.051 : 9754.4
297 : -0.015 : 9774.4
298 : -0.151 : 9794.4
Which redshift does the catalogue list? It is 0.831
